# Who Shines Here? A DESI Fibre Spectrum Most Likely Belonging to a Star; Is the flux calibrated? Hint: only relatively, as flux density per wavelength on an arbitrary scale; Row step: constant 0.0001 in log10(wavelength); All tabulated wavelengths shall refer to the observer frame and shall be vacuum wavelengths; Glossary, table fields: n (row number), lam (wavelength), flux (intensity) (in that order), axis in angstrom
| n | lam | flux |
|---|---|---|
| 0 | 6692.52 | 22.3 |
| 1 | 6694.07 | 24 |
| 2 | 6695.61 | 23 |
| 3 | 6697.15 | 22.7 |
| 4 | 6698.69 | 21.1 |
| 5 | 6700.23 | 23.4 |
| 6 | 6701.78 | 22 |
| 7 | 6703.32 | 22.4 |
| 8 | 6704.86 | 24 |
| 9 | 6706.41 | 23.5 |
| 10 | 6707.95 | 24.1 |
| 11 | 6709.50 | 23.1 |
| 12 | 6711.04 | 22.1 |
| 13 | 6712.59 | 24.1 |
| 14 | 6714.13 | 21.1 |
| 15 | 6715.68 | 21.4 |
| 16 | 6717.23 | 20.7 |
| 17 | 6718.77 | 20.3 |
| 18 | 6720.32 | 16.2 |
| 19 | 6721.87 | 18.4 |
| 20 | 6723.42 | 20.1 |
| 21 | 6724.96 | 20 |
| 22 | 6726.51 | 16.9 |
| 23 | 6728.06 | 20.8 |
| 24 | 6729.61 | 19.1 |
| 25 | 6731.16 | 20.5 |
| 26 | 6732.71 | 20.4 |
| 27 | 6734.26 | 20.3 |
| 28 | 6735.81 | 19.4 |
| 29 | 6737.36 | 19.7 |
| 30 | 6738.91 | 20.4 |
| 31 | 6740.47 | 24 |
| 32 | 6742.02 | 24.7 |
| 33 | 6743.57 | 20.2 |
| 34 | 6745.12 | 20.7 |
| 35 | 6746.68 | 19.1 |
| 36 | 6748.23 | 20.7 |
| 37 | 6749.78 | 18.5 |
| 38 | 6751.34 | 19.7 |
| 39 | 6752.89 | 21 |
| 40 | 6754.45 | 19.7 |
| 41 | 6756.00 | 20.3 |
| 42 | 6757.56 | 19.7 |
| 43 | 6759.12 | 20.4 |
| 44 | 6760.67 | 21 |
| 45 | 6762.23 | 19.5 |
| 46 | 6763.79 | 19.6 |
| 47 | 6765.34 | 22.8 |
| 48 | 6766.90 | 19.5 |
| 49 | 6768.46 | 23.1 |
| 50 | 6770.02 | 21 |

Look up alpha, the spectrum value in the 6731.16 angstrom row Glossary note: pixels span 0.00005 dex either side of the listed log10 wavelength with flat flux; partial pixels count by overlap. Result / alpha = 20.5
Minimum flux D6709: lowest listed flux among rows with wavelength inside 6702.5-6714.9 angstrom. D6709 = 21.1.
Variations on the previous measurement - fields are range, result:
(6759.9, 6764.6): 19.5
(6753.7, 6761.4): 19.7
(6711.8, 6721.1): 16.2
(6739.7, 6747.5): 19.1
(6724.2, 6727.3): 16.9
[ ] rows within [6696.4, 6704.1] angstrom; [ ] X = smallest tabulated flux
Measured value 21.1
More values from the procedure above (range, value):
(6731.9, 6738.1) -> 19.4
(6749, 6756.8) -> 18.5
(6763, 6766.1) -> 19.6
